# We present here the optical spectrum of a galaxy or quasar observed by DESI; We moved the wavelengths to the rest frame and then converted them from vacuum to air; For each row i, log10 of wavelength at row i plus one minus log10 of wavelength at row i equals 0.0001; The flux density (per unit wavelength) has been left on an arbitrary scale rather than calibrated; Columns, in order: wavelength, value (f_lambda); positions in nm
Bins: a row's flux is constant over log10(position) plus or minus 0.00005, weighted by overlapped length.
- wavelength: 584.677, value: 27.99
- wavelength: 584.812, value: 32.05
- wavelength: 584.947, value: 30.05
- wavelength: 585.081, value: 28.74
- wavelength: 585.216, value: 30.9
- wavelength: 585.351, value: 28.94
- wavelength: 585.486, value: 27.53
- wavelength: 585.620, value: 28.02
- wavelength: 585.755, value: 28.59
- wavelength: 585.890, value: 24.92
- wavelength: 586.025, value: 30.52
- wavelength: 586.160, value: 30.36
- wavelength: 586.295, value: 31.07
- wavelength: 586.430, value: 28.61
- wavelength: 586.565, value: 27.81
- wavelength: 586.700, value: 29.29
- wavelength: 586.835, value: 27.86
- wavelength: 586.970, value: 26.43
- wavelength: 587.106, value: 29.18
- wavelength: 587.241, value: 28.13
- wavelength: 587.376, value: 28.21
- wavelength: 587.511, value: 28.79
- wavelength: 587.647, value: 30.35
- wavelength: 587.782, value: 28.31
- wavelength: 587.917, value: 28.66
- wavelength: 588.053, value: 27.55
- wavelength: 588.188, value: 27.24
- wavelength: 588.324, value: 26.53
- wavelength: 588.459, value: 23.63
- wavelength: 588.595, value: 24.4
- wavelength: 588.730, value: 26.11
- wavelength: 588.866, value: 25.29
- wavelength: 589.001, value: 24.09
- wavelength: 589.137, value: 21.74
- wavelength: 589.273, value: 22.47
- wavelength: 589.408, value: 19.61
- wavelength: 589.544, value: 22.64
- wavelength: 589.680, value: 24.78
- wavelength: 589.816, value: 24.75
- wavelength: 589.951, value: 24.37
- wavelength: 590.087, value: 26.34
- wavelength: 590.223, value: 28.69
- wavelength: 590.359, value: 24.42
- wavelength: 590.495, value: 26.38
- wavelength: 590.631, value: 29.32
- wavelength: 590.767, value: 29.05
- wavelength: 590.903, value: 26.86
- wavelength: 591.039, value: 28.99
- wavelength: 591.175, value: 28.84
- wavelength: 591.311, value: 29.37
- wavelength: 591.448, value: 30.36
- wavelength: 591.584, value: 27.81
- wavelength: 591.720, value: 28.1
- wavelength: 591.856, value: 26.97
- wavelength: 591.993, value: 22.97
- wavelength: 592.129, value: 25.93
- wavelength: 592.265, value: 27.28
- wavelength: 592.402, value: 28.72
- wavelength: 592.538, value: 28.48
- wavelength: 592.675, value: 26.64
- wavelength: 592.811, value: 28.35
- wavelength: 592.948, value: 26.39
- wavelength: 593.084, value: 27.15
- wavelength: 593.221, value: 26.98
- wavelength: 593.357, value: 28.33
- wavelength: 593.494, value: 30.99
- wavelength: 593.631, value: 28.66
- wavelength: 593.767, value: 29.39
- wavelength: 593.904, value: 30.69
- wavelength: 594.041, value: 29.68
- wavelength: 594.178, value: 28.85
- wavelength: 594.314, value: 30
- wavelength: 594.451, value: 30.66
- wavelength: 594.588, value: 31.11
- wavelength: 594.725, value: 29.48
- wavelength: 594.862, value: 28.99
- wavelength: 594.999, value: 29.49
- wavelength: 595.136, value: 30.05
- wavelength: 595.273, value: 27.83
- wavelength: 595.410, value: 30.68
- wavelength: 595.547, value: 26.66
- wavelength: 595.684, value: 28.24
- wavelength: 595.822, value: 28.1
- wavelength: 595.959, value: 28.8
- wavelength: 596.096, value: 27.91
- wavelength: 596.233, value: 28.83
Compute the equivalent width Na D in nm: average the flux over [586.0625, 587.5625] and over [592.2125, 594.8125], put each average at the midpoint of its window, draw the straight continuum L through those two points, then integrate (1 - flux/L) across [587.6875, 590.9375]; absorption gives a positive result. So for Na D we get 0.36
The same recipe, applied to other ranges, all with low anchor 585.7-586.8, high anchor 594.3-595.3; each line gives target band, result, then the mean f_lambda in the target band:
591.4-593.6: 0.14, 27.6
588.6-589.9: 0.25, 23.6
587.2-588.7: 0.09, 27.4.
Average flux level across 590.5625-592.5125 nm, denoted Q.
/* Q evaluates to 27.9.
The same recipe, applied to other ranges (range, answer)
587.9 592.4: 26.1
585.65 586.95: 28.7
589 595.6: 27.5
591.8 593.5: 27.2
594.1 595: 29.8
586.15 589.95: 26.5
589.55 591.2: 26.7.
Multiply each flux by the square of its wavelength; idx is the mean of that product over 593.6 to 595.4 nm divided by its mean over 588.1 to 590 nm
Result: 1.3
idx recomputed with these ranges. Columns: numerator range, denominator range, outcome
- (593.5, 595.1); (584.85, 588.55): 1.08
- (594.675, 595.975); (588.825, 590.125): 1.25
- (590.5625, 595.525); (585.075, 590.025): 1.08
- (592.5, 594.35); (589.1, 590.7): 1.17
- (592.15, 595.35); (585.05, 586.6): 1.03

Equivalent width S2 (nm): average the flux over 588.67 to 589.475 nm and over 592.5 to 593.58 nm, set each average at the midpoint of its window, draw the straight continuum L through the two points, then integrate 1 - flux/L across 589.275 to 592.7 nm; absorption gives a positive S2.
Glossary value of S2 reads -0.16 nm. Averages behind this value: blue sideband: 23.2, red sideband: 27.9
